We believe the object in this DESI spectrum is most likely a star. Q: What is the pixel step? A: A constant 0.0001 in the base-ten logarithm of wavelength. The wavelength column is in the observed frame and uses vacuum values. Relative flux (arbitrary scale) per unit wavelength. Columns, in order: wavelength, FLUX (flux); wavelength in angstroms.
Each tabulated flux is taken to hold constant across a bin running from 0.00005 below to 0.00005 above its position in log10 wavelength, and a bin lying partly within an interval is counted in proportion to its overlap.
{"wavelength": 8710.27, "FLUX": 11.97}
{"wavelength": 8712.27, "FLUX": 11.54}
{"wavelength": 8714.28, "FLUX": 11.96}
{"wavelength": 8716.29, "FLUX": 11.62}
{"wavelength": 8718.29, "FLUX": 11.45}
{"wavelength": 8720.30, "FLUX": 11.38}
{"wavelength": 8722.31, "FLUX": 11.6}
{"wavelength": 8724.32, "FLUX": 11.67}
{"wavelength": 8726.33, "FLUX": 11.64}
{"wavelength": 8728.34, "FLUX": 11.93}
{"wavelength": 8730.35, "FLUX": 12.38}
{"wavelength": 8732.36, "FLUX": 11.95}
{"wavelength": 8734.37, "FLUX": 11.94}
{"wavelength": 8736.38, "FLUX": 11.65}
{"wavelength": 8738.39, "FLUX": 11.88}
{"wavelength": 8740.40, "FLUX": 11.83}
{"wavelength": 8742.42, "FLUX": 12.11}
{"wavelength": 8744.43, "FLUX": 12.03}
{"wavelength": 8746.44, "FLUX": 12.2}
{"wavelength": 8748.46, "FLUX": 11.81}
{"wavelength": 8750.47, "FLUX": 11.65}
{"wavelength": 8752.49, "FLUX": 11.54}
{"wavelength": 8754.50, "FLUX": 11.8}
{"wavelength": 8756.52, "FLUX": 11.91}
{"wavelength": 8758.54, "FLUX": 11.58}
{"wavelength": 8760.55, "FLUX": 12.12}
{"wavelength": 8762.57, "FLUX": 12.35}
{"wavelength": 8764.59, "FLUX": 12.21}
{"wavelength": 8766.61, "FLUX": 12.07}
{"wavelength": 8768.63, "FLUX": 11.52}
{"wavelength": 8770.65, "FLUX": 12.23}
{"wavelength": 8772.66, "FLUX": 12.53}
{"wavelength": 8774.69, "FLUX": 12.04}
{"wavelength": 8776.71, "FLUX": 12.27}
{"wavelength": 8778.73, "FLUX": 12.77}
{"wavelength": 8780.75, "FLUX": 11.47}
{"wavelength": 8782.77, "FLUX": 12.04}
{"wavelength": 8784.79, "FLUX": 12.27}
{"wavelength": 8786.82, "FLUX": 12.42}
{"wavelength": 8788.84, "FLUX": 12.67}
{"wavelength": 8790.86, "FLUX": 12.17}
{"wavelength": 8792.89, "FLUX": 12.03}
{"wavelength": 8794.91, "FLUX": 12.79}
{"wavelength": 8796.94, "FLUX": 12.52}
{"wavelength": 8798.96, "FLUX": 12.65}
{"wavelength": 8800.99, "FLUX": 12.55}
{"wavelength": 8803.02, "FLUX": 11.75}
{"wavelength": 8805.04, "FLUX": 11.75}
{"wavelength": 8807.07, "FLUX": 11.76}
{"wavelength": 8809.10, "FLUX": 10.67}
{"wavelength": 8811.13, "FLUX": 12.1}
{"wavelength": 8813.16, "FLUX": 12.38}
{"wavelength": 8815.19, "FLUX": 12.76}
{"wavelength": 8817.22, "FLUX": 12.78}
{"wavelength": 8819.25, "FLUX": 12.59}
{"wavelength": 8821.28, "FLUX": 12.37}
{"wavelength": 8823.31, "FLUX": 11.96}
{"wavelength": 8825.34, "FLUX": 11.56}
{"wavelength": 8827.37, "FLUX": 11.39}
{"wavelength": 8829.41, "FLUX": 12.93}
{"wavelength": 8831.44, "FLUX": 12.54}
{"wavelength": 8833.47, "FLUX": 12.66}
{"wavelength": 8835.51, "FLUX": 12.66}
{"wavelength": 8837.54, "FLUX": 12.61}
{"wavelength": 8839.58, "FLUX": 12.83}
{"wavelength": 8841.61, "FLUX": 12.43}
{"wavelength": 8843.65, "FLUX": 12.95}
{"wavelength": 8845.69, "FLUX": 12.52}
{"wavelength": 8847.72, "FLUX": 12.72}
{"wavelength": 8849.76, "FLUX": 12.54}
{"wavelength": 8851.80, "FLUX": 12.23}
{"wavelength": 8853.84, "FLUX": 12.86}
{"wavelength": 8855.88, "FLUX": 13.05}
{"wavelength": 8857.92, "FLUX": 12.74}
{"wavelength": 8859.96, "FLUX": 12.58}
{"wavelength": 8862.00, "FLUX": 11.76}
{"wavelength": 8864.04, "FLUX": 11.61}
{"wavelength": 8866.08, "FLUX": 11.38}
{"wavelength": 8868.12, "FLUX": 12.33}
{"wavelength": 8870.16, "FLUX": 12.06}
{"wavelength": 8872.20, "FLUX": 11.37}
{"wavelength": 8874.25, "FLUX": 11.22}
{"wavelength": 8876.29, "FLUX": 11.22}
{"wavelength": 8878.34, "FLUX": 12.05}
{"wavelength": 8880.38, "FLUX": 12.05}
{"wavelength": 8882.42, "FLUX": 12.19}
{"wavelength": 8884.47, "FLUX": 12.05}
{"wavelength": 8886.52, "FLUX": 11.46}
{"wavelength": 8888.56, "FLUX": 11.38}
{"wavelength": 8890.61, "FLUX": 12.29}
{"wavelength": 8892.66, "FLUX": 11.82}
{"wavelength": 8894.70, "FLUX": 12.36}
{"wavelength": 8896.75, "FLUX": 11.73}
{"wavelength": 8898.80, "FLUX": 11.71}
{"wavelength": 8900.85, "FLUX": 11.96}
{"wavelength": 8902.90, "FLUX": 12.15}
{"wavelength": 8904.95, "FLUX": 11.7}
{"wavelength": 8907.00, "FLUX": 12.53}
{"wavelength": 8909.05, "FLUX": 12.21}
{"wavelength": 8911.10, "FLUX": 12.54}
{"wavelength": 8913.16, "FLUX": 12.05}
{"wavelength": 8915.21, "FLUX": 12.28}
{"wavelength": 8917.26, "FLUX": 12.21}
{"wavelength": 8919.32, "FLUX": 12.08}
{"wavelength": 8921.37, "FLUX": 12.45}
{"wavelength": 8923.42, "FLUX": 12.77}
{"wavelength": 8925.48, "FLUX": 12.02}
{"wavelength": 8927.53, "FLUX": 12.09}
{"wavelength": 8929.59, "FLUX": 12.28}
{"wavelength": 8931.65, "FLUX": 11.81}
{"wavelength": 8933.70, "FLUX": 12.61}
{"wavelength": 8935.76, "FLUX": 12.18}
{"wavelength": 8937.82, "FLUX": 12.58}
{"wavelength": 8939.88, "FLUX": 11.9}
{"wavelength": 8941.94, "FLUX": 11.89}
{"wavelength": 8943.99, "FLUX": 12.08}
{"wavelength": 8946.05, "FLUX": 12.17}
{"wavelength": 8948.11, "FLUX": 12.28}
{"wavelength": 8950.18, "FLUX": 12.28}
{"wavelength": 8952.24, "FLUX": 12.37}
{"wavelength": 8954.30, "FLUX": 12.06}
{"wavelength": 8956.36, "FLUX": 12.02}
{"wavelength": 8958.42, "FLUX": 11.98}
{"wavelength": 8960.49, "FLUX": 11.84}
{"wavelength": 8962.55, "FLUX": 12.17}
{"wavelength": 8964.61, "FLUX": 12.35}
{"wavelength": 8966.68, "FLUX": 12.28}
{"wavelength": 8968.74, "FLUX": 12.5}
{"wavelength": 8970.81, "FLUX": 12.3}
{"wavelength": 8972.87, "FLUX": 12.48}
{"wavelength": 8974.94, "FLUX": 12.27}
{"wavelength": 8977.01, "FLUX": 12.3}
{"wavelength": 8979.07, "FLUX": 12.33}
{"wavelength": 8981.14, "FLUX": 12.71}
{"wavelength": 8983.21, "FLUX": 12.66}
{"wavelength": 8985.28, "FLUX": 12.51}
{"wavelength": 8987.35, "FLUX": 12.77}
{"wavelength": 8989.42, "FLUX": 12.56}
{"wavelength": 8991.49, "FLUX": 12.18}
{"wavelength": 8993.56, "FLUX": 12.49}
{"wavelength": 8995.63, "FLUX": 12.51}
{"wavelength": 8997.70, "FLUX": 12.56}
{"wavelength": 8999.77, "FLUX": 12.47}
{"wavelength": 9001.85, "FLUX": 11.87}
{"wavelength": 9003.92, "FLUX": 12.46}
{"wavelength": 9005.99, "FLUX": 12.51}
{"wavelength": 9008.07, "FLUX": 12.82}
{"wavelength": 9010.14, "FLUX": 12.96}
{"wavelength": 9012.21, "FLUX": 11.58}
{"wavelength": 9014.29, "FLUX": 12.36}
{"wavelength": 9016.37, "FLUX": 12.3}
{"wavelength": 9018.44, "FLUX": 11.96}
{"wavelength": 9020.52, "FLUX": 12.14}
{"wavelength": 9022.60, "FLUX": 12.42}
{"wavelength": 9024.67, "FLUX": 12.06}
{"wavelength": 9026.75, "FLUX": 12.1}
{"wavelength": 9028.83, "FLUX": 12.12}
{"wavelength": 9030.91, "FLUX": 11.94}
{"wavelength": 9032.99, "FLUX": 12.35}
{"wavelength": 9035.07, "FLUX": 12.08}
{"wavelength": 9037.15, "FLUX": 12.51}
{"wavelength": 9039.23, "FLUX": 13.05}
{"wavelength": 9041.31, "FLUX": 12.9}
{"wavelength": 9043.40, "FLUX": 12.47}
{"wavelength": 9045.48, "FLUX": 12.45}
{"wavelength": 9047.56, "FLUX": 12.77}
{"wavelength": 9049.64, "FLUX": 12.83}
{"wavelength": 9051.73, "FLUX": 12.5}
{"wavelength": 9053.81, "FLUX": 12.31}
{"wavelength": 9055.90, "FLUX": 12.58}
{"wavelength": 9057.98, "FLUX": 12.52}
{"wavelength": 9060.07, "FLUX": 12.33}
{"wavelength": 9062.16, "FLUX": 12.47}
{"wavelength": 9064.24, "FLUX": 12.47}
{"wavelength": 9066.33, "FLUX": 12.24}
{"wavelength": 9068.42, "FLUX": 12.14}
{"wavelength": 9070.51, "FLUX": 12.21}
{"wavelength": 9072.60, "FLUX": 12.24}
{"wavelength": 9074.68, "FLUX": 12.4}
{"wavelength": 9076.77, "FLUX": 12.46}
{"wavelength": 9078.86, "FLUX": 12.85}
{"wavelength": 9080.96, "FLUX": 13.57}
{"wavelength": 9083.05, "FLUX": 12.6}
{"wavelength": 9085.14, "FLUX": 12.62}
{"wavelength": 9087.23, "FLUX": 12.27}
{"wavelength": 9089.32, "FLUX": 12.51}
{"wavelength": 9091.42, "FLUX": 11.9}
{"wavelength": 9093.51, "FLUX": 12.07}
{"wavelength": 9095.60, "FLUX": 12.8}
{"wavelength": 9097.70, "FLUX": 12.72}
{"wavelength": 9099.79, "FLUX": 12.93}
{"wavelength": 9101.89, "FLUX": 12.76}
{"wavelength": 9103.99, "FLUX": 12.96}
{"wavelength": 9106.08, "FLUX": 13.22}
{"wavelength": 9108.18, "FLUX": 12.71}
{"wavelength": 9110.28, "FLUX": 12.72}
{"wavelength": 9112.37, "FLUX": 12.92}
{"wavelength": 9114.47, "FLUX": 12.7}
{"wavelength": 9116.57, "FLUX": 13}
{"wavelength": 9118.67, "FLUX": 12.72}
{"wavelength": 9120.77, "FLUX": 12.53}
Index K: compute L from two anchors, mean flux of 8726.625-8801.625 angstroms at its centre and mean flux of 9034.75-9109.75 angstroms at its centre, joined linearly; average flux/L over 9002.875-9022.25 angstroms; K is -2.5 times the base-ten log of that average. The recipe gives 0.01 mag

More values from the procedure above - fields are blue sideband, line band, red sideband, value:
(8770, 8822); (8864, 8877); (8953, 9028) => 0.061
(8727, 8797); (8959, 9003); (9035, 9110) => 0.004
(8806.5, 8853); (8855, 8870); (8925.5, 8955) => 0.009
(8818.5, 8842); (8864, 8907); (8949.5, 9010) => 0.048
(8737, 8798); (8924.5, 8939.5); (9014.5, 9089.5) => 0.007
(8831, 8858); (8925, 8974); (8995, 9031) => 0.021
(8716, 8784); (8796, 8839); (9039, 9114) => -0.016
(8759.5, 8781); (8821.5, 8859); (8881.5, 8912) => -0.038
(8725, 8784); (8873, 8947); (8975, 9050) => 0.017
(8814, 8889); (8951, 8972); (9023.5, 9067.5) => 0.013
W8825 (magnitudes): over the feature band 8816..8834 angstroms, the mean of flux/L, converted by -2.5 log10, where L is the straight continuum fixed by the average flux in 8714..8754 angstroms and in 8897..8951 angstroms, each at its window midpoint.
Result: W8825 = -0.03 mag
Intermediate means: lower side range 11.8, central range 12.3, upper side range 12.2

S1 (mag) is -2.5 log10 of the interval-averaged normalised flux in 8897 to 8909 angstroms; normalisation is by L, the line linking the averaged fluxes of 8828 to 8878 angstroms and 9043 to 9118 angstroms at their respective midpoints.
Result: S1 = 0.03 mag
